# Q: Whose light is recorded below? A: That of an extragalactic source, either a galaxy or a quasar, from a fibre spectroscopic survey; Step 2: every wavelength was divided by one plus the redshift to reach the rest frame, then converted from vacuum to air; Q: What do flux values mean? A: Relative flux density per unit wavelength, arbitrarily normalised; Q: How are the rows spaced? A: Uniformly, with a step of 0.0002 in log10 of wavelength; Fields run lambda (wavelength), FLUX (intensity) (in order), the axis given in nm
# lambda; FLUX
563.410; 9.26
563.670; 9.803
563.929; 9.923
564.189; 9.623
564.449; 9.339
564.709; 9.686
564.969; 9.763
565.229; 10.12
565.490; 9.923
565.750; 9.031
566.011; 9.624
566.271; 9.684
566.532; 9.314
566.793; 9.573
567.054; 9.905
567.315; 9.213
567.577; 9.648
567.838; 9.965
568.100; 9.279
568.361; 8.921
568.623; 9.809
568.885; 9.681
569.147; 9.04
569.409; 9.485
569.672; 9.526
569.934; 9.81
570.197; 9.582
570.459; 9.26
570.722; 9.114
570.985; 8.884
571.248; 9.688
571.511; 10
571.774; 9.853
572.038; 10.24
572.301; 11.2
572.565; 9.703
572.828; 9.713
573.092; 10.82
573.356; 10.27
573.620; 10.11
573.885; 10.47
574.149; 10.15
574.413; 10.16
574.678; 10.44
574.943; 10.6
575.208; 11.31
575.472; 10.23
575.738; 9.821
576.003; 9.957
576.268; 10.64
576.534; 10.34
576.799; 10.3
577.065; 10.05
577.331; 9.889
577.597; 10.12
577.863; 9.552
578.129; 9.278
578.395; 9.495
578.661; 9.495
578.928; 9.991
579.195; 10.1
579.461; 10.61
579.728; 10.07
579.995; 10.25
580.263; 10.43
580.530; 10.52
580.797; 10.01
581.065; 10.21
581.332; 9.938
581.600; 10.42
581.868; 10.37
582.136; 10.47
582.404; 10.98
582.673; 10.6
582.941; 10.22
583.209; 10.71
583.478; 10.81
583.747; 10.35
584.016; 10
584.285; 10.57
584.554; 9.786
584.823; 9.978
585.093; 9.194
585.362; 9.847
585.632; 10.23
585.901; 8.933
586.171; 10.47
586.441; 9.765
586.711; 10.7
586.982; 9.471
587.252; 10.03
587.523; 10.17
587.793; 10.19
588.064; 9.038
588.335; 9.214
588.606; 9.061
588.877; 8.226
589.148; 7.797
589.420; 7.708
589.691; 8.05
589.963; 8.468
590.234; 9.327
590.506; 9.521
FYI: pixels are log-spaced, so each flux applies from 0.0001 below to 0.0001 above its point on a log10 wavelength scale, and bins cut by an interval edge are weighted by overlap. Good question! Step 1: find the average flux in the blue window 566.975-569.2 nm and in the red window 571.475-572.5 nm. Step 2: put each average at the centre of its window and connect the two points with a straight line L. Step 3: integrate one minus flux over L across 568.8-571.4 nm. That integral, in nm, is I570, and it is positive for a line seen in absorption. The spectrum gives 0.13 nm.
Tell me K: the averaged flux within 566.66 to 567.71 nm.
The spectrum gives 9.58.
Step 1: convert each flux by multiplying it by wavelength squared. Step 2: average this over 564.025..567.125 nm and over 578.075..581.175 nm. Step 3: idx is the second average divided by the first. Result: 1.10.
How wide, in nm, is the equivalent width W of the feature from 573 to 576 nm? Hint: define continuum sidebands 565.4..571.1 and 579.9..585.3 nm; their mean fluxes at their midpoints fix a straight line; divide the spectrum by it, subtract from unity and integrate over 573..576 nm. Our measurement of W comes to -0.17 nm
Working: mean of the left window 9.47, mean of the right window 10.3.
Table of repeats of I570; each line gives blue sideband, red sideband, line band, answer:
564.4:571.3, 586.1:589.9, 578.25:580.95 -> -0.21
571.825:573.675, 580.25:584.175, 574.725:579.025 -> 0.11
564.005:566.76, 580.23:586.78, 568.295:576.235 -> -0.08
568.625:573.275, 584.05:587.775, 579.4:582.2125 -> -0.12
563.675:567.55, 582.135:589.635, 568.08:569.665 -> 0.04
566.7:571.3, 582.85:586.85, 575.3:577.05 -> -0.09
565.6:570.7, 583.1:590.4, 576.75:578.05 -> -0.06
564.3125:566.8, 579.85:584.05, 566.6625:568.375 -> 0.03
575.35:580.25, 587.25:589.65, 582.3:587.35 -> -0.44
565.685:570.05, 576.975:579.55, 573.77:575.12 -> -0.09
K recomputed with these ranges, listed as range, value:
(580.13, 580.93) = 10.3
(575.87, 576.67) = 10.3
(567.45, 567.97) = 9.81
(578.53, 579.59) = 10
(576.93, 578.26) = 9.78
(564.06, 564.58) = 9.48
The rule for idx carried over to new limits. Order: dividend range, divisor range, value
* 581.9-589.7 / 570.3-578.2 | 1.01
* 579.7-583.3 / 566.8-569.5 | 1.14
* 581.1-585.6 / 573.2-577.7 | 1.03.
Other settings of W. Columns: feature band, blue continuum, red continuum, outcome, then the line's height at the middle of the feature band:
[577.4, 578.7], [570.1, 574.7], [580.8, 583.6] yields 0.08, 10.2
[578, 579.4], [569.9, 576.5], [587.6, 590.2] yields -0.02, 9.6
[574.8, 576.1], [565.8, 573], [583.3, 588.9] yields -0.09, 9.7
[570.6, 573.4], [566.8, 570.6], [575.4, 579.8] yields -0.07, 9.69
